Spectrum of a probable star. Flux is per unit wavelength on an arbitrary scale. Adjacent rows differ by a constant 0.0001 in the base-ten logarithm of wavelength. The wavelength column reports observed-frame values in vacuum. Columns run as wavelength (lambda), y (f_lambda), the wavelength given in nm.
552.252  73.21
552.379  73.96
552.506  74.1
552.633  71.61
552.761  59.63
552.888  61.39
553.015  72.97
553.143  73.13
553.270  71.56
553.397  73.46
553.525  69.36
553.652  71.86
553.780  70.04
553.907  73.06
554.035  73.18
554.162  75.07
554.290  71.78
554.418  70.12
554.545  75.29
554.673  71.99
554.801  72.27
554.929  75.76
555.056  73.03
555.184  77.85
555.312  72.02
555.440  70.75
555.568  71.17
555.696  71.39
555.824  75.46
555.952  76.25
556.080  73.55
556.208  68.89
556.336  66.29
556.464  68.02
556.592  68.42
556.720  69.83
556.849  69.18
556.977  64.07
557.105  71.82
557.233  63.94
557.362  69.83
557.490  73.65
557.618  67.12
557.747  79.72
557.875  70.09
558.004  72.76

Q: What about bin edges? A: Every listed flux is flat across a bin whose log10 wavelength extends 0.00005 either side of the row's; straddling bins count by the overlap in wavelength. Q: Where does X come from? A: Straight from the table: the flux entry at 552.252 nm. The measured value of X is 73.21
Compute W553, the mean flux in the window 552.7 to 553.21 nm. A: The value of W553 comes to 66.9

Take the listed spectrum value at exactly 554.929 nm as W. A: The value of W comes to 75.76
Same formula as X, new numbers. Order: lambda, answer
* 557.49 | 73.65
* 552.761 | 59.63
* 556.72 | 69.83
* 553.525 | 69.36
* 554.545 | 75.29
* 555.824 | 75.46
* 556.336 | 66.29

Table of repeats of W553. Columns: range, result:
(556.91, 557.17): 68.1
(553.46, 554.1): 71.5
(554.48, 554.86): 73.2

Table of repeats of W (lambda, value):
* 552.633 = 71.61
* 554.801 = 72.27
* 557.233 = 63.94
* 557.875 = 70.09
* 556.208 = 68.89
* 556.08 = 73.55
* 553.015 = 72.97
